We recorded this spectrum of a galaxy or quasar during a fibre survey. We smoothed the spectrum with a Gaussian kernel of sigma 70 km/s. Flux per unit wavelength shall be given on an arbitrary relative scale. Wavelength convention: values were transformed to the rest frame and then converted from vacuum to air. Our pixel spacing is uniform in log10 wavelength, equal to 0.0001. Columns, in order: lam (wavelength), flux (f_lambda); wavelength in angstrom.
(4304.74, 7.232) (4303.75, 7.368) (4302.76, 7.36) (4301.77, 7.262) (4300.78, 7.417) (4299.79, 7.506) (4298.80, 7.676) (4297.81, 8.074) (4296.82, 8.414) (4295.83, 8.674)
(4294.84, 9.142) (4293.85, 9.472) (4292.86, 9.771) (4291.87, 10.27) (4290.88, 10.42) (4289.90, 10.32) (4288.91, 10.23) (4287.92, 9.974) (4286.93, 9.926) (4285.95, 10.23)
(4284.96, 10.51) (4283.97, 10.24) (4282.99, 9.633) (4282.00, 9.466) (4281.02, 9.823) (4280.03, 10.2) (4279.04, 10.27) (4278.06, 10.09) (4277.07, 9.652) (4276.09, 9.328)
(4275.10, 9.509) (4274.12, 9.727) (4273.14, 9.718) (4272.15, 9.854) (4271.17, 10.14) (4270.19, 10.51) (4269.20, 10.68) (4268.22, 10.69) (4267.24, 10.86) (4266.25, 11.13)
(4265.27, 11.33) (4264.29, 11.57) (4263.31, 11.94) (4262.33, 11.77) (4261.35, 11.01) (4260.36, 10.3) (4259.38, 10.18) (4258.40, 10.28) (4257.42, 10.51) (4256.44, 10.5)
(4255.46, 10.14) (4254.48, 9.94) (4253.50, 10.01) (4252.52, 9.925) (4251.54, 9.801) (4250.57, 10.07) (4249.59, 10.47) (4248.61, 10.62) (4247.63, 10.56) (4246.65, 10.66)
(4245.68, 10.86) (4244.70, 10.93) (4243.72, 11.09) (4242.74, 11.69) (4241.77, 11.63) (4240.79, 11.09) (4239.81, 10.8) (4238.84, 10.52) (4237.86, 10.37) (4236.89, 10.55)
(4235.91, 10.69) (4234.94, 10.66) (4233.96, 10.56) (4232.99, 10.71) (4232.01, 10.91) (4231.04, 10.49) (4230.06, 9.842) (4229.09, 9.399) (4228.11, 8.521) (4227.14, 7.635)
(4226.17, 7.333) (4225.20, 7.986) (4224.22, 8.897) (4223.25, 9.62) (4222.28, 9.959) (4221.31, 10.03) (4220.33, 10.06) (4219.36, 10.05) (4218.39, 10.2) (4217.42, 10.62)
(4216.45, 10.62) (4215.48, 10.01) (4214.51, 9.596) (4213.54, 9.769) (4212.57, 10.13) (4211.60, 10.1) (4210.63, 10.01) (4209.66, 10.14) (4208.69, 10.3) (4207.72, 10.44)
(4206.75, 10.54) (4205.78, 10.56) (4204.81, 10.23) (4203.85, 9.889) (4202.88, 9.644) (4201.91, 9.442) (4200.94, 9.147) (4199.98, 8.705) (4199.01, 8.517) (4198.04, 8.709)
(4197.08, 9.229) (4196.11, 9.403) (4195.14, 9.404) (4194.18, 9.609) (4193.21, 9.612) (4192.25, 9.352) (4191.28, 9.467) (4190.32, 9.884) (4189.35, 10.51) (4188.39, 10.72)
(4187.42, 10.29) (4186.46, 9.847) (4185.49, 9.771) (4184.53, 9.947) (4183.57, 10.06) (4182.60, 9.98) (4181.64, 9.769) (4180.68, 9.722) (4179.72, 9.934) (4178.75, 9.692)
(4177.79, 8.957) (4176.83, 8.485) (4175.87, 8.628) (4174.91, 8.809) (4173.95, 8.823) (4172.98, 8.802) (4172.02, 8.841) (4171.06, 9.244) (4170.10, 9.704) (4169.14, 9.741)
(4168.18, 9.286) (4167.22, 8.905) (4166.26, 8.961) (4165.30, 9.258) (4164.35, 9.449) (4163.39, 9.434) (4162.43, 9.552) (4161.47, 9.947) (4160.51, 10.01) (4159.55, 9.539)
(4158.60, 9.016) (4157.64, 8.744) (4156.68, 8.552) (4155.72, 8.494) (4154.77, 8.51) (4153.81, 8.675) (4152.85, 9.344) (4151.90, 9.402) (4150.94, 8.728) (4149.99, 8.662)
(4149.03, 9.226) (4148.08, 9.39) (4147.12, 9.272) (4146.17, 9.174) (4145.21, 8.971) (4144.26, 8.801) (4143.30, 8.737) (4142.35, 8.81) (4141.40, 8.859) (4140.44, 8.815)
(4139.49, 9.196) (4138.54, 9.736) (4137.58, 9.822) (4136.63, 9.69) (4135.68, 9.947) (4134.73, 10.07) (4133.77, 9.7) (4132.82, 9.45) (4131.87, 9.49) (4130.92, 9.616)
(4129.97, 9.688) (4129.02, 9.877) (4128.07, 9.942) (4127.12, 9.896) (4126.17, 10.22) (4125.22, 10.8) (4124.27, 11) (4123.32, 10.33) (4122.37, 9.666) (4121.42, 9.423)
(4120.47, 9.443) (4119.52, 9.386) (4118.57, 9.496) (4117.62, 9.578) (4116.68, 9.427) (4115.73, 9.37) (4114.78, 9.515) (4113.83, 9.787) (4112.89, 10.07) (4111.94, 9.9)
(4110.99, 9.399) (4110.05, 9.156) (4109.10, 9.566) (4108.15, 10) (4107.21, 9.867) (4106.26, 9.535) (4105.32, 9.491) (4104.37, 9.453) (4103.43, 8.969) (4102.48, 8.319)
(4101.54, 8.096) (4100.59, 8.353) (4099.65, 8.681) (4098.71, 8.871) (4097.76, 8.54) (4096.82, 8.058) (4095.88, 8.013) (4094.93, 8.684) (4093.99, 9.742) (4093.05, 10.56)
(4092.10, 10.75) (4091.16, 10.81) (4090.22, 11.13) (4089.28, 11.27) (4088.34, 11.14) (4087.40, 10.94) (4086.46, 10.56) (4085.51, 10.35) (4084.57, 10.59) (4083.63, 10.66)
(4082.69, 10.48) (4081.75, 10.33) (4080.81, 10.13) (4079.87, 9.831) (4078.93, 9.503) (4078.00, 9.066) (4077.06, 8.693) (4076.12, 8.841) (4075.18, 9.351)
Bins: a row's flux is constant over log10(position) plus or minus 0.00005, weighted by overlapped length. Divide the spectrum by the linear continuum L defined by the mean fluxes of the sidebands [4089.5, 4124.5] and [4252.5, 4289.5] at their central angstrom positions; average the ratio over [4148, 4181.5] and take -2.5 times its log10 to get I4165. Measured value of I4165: 0.070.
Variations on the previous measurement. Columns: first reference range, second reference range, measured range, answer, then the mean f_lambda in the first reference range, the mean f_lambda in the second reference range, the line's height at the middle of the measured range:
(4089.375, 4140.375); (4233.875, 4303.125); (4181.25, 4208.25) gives 0.01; 9.58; 10.1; 9.85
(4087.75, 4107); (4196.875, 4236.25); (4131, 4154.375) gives 0.04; 9.44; 9.76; 9.56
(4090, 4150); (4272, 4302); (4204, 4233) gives -0.04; 9.47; 9.46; 9.46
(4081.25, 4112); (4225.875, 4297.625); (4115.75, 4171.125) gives 0.05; 9.7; 10.2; 9.85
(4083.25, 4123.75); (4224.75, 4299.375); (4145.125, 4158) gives 0.10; 9.64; 10.1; 9.79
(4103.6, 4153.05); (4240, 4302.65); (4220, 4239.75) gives 0.02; 9.54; 10.1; 9.92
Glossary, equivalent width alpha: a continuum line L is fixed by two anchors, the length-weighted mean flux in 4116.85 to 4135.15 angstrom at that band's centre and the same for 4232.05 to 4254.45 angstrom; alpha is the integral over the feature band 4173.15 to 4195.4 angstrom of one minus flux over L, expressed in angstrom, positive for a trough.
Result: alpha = 1.36 angstrom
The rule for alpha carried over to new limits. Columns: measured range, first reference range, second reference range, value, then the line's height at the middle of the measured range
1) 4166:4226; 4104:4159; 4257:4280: 1.9 angstrom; 9.93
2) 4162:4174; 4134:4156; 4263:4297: 0.1 angstrom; 9.32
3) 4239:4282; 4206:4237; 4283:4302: -4.3 angstrom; 9.55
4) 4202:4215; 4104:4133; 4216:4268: 0.1 angstrom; 10.2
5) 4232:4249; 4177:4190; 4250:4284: -1.1 angstrom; 10.2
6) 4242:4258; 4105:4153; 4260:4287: -0.4 angstrom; 10.2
